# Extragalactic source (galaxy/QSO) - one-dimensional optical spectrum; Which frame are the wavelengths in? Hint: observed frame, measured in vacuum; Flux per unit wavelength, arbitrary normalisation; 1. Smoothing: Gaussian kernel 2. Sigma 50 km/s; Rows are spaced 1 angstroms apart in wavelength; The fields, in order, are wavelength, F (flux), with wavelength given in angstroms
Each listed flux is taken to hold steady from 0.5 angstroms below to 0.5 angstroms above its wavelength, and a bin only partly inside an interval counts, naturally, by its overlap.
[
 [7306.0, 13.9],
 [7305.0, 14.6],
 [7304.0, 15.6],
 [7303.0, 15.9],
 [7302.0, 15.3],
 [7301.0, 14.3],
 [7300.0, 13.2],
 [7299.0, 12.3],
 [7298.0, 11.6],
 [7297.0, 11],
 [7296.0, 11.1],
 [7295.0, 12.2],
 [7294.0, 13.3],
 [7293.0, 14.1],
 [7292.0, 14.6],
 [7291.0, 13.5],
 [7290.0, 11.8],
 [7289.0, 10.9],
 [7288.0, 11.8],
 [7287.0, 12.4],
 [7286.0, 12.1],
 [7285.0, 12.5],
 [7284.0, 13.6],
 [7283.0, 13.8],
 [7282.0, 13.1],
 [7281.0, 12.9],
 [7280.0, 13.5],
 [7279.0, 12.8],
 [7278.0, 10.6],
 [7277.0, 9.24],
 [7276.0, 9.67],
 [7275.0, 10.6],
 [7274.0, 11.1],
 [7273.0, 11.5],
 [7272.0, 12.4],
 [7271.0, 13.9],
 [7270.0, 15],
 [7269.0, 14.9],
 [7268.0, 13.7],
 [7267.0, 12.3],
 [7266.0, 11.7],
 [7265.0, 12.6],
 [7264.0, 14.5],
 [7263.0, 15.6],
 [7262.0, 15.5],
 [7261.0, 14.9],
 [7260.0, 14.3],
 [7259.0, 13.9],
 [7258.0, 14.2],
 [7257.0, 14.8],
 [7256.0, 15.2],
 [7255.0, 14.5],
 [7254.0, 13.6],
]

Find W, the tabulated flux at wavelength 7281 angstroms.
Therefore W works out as 12.9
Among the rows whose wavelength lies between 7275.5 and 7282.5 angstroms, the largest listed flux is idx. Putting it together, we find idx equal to 13.5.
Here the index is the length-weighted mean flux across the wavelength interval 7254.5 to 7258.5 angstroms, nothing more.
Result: 14.7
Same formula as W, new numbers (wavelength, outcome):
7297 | 11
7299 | 12.3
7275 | 10.6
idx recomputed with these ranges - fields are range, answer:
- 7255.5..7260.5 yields 15.2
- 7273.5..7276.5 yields 11.1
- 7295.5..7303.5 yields 15.9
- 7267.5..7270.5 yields 15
